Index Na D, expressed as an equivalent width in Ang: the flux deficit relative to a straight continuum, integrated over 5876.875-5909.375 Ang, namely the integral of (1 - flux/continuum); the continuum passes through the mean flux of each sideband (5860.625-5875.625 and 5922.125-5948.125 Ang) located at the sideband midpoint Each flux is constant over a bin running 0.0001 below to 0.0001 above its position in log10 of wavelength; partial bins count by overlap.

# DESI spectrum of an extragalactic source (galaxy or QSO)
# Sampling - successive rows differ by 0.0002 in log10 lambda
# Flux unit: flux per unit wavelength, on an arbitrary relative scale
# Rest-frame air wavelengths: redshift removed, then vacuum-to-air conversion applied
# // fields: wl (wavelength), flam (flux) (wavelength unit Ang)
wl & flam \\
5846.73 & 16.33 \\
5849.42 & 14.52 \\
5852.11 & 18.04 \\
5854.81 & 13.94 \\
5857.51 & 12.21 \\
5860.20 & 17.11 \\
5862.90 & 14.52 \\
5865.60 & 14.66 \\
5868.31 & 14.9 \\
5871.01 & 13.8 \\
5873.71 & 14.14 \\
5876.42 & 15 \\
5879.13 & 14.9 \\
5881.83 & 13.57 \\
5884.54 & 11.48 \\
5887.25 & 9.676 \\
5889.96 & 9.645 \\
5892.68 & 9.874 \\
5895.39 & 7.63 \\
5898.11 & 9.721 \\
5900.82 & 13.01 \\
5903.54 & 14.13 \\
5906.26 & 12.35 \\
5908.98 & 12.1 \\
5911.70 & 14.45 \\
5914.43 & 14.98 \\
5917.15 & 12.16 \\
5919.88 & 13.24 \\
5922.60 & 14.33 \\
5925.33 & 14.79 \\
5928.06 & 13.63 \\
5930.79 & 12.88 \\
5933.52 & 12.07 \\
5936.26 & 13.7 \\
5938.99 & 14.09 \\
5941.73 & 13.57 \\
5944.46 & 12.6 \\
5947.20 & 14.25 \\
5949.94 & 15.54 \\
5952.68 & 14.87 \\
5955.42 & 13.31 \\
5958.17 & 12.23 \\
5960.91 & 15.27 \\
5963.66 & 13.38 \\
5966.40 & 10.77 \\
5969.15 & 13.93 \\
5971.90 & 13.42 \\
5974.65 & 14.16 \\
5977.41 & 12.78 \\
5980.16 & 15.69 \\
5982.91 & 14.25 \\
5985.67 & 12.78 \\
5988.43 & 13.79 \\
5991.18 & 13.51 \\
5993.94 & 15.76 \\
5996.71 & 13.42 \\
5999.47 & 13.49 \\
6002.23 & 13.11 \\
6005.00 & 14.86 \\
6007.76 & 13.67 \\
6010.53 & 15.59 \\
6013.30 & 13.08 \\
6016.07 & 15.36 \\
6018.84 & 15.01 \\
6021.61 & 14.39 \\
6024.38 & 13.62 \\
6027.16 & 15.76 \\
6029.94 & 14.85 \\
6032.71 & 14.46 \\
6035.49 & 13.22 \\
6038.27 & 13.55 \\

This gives 6.0 Ang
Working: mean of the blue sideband 14.6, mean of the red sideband 13.6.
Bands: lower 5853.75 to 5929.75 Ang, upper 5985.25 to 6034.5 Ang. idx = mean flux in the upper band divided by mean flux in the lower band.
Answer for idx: 1.1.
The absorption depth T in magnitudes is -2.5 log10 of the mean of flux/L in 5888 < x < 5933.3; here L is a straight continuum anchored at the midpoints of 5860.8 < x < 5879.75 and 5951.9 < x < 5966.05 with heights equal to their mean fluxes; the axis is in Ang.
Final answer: 0.14 mag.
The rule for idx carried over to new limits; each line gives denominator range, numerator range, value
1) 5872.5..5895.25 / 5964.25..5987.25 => 1.12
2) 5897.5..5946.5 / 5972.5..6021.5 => 1.06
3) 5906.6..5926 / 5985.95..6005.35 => 1.02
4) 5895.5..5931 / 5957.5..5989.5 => 1.04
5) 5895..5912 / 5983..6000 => 1.15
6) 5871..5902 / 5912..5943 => 1.16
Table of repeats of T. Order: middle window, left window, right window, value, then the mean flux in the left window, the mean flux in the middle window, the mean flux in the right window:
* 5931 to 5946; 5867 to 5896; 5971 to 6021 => 0.00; 12.4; 13.2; 14.1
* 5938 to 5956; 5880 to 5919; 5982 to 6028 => -0.09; 11.8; 14.1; 14.2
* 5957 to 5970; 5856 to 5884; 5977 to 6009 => 0.08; 14.4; 13.1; 14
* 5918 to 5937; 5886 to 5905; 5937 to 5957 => -0.07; 10.5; 13.5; 14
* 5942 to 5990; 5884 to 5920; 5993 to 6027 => -0.04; 11.7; 13.7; 14.3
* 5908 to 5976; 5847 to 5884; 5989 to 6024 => 0.07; 14.7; 13.6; 14.2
